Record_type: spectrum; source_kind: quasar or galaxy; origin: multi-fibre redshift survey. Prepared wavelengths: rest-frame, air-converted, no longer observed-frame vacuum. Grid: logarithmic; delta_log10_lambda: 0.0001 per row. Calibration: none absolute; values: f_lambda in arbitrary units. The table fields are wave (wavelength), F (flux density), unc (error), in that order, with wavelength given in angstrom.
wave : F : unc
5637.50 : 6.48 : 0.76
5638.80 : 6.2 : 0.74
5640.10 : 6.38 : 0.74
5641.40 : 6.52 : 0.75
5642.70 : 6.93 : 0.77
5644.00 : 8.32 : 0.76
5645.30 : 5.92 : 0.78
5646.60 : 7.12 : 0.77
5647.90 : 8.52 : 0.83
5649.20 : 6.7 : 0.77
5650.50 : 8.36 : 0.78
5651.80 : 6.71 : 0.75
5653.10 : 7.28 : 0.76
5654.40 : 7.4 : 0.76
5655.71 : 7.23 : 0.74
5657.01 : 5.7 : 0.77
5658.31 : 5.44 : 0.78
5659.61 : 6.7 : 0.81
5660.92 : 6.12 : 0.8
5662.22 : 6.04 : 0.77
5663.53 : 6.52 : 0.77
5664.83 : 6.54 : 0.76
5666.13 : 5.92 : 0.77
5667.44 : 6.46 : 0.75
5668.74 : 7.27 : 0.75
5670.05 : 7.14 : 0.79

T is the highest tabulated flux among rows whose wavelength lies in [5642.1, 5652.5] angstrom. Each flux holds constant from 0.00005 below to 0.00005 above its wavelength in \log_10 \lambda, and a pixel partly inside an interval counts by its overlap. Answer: 8.52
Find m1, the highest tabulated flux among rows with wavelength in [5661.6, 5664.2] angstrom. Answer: 6.52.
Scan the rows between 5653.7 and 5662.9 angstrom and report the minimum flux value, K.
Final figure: 5.44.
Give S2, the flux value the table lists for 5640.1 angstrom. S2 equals 6.38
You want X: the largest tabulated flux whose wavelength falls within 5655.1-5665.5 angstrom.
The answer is 7.23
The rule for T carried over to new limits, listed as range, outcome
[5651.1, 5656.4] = 7.4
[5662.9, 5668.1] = 6.54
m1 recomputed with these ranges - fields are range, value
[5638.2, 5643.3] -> 6.93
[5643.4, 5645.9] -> 8.32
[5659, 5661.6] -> 6.7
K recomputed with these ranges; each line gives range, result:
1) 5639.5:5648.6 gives 5.92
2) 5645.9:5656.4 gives 6.7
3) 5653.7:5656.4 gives 7.23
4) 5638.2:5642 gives 6.2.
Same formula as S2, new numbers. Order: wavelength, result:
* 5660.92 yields 6.12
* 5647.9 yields 8.52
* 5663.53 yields 6.52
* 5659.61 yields 6.7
